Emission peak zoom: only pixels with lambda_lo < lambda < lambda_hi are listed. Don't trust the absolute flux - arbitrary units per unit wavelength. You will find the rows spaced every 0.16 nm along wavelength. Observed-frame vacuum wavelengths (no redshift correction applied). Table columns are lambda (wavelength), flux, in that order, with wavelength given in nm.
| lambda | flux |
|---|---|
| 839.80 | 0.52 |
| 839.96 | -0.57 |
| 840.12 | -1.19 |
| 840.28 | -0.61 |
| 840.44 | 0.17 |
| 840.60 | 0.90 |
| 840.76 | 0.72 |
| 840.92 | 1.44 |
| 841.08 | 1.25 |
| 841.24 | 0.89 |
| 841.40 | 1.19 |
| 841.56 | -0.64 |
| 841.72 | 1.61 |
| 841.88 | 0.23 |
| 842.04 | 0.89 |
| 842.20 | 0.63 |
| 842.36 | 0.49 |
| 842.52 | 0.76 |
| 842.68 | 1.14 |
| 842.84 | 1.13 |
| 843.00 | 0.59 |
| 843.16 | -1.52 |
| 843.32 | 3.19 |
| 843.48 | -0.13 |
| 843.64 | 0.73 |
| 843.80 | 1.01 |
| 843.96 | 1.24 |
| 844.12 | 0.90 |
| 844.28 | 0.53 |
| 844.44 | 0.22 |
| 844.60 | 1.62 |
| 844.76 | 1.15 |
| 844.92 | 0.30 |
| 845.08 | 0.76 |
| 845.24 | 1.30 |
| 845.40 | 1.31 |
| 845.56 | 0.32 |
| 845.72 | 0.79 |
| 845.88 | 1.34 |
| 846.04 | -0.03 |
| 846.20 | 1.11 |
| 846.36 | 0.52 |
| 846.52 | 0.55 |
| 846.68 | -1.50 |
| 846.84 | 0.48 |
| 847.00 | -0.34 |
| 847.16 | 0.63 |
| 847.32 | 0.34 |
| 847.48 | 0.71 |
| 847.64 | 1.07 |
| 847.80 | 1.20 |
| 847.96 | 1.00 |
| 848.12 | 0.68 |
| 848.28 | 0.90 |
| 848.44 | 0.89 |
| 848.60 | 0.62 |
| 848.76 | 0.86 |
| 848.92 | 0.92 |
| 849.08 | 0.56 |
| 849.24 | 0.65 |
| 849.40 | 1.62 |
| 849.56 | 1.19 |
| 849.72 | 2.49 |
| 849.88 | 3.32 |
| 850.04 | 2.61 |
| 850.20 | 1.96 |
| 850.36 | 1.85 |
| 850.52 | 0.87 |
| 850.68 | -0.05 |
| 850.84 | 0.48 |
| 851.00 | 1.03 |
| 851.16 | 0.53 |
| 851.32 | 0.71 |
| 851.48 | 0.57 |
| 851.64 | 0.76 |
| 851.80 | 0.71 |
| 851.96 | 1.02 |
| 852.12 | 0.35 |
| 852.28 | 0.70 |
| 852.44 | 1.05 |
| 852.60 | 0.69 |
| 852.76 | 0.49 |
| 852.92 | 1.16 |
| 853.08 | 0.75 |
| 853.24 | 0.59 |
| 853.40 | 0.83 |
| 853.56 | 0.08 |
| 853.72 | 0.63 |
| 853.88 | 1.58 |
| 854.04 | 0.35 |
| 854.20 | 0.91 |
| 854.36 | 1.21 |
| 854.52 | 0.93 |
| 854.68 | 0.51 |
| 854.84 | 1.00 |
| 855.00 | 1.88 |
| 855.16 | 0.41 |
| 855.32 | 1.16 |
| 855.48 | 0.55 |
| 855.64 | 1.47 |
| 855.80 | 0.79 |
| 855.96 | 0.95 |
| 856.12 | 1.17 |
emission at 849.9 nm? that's H-gamma 4340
